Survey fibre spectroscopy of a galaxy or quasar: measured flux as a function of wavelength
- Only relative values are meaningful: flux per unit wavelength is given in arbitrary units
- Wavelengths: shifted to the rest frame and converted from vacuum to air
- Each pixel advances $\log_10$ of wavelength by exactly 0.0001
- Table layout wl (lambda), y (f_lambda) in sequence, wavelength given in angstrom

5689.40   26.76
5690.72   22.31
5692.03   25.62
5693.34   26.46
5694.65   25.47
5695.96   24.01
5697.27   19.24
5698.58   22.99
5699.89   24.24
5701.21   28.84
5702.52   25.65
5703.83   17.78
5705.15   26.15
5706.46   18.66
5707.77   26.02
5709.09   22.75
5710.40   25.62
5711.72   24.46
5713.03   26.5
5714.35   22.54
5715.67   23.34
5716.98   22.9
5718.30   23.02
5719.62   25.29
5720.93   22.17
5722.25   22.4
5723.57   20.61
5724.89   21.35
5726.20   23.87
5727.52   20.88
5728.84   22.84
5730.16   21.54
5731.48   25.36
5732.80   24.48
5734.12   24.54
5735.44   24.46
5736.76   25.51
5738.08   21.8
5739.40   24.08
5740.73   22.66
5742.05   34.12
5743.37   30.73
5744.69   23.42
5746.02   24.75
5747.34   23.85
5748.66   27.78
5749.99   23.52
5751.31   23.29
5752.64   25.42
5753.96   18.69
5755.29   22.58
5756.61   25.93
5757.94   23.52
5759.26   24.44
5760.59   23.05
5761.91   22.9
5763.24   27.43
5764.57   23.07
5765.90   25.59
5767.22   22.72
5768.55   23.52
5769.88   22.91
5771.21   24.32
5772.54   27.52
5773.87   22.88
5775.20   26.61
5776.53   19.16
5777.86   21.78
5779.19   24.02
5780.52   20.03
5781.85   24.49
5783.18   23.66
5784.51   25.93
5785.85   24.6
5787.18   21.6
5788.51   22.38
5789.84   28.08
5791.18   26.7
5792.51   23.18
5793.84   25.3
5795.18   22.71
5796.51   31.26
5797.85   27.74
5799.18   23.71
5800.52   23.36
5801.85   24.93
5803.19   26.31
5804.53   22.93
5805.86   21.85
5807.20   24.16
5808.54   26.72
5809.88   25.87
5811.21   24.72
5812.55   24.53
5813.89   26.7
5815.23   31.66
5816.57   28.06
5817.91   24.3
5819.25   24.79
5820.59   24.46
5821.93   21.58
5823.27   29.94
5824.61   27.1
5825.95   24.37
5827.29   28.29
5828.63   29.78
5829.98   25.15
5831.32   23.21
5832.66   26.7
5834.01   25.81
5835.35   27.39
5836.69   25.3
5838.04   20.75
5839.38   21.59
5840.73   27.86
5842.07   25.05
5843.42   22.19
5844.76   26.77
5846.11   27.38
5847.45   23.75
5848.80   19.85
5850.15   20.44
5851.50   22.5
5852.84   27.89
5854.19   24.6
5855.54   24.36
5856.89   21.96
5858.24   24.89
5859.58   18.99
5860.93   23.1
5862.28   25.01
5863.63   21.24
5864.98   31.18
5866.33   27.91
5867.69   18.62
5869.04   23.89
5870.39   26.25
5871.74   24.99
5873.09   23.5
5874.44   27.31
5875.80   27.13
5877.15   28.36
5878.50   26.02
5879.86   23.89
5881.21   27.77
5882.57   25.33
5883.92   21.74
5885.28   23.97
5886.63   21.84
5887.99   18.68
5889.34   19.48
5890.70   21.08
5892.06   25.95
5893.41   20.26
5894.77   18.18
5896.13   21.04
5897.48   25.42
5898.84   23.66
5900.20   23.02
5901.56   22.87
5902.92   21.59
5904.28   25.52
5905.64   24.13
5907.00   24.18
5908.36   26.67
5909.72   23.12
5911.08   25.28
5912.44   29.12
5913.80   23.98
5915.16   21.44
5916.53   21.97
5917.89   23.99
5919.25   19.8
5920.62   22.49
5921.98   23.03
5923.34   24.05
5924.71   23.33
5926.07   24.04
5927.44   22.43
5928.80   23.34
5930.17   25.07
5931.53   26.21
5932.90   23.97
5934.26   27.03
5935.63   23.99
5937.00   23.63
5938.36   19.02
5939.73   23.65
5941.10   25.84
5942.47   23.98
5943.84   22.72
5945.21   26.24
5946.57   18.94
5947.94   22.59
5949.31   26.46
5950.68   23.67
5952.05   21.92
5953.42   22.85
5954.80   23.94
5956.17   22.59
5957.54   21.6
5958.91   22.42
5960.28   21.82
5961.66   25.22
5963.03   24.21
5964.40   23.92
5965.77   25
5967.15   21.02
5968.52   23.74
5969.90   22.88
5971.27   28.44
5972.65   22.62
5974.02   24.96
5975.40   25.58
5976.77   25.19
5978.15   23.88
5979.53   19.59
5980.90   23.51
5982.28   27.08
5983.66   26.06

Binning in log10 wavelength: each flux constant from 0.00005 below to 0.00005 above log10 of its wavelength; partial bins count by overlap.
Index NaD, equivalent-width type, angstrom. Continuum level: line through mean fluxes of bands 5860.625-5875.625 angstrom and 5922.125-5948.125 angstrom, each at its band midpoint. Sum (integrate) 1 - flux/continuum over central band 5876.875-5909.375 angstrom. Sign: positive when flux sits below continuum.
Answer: 1.6 angstrom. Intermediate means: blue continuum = 24.9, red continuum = 23.7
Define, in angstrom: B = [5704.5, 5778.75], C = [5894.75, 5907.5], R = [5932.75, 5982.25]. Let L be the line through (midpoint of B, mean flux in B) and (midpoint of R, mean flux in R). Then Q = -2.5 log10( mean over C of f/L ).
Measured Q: 0.02 mag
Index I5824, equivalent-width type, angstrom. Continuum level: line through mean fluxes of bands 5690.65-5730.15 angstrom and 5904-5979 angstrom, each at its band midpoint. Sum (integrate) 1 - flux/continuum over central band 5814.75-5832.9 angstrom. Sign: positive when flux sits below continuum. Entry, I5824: -2.1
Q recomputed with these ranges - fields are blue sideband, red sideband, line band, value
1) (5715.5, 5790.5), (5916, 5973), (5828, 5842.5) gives -0.07 mag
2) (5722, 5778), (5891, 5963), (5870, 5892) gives -0.03 mag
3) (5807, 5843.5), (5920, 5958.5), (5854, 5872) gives 0.04 mag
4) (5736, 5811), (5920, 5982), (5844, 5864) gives 0.03 mag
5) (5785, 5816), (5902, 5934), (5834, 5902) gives 0.03 mag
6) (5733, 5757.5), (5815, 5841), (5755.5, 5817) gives 0.03 mag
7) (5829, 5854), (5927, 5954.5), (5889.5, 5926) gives 0.03 mag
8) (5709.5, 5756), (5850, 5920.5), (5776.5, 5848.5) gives -0.05 mag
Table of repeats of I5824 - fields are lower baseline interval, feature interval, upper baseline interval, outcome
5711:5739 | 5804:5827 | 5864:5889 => -1.30 angstrom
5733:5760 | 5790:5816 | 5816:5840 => -0.31 angstrom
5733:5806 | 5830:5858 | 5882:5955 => -0.51 angstrom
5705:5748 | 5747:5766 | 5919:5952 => -0.07 angstrom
